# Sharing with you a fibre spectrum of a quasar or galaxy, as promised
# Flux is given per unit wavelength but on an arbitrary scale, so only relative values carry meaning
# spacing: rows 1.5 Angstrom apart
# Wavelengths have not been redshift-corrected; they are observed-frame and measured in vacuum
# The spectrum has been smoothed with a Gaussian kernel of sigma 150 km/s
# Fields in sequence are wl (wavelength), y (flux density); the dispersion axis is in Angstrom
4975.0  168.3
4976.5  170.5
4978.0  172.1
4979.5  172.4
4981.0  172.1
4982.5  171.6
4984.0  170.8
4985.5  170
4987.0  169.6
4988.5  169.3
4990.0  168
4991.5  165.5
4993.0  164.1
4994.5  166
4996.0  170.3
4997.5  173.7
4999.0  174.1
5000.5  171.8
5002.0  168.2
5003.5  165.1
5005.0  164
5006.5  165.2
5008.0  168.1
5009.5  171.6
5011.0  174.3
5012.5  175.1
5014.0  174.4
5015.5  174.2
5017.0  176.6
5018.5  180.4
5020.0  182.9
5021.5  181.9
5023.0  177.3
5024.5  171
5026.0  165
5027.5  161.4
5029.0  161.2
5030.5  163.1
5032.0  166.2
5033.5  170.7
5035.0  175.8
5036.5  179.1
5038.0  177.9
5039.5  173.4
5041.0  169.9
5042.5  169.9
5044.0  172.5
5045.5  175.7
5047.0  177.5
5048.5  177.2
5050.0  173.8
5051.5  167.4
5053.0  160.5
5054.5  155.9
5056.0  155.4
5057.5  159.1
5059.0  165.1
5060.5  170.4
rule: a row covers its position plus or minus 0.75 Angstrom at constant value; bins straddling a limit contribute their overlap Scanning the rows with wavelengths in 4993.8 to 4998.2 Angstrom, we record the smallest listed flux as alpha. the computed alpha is 166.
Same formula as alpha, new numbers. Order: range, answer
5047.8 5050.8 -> 173.8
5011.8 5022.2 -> 174.2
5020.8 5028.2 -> 161.4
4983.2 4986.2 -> 170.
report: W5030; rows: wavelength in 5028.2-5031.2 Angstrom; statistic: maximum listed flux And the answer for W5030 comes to 163.1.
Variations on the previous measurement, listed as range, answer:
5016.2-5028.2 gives 182.9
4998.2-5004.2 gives 174.1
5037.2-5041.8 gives 177.9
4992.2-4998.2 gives 173.7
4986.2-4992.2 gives 169.6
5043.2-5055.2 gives 177.5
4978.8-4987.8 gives 172.4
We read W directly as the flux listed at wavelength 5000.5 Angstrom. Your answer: 171.8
